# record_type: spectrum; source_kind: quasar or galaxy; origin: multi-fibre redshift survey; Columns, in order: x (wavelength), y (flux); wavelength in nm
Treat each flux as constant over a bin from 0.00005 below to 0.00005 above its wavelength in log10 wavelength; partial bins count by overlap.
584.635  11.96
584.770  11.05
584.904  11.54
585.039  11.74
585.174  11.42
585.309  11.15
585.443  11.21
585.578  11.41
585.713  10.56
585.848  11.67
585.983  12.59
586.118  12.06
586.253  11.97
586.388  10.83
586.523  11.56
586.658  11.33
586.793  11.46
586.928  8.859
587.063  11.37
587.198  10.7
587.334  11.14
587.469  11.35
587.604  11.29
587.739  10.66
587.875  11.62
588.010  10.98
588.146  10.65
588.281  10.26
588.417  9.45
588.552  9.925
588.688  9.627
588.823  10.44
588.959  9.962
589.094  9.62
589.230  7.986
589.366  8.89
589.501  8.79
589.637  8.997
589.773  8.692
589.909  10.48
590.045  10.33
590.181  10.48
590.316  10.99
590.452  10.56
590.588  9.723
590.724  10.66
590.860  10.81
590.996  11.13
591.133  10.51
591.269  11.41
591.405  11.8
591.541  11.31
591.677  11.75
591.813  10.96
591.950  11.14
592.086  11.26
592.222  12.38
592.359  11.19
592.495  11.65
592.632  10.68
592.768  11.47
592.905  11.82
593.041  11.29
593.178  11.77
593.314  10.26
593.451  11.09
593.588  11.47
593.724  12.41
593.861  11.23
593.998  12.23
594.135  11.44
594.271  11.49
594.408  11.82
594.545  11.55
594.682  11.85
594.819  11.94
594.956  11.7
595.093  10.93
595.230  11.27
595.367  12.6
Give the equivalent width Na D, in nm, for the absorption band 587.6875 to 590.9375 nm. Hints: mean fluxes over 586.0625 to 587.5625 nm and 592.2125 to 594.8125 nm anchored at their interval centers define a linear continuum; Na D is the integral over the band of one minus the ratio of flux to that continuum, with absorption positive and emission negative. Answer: 0.363 nm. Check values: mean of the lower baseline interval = 11.1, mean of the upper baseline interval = 11.5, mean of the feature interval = 10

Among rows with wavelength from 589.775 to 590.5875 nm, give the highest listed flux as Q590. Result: 10.99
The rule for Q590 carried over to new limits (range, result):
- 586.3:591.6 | 11.8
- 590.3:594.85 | 12.41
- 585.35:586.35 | 12.59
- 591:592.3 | 12.38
